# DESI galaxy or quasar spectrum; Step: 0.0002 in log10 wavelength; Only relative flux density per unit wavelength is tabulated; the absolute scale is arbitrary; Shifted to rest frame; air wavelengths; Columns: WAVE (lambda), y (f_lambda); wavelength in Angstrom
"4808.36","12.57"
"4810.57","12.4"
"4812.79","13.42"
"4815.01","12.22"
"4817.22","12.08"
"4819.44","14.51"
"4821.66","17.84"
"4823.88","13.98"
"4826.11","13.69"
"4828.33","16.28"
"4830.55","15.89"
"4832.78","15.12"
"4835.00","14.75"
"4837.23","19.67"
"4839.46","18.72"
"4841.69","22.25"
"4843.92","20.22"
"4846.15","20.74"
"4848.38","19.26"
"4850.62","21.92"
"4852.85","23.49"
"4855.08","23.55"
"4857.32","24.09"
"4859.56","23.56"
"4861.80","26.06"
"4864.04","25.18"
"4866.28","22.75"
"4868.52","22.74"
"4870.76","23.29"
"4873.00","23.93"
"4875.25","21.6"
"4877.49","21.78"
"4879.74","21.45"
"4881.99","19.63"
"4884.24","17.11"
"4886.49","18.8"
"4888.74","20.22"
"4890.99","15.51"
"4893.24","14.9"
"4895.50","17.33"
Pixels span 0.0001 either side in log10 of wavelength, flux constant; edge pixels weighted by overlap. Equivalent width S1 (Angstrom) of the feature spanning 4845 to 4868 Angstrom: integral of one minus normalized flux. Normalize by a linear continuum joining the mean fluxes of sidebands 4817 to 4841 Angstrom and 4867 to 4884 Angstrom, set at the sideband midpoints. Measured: -4.3 Angstrom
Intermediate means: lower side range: 15.9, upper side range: 21.8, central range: 23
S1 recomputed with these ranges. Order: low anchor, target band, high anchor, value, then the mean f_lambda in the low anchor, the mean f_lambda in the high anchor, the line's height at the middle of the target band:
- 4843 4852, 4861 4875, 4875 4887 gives -2.4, 20.6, 20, 20.3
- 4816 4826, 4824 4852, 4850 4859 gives 1.4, 14.5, 23.4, 19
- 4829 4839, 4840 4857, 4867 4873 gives -2.2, 16.5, 23.2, 19.2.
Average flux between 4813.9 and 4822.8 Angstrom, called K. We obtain 14.2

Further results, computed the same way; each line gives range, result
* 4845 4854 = 21.4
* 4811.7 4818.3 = 12.6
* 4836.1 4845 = 20.2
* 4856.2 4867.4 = 24.3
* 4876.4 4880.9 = 21.6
